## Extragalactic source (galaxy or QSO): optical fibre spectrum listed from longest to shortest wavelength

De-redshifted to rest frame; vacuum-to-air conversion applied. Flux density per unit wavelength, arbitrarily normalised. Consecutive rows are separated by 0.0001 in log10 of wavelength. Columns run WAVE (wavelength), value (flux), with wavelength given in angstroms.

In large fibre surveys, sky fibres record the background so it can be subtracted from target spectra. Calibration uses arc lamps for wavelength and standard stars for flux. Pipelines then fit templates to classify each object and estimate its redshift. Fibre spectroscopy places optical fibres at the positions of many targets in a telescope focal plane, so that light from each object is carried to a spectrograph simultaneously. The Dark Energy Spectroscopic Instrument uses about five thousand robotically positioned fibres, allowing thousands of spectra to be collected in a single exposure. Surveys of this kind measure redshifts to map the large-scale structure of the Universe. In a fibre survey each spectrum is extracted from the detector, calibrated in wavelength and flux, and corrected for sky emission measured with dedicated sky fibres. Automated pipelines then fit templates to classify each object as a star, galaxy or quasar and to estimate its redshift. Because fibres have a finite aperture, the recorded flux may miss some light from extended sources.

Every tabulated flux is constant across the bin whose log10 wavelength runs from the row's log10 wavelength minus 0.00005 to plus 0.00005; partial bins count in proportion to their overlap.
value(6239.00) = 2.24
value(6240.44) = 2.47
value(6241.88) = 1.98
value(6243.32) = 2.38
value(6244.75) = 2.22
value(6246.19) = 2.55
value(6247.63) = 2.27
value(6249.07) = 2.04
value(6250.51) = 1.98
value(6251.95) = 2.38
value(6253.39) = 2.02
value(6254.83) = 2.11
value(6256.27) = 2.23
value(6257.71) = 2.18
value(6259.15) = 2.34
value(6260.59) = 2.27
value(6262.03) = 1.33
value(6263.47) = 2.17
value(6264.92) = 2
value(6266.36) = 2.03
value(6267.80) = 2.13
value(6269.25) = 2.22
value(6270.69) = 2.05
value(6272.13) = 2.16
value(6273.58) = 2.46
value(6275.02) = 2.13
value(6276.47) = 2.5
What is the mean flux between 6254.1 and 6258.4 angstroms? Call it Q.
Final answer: 2.17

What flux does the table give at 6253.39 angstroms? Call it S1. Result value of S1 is 2.02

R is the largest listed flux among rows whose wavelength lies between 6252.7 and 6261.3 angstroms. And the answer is 2.34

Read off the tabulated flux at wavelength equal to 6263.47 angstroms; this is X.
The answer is 2.17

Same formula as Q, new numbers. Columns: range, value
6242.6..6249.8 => 2.29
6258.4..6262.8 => 1.99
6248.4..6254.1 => 2.11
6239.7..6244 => 2.27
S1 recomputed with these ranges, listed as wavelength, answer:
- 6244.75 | 2.22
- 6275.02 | 2.13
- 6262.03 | 1.33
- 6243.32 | 2.38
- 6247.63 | 2.27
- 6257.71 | 2.18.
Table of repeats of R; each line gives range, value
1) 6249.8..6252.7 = 2.38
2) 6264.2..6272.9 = 2.22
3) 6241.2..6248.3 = 2.55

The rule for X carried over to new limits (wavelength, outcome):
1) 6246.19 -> 2.55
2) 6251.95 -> 2.38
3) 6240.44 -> 2.47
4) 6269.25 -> 2.22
